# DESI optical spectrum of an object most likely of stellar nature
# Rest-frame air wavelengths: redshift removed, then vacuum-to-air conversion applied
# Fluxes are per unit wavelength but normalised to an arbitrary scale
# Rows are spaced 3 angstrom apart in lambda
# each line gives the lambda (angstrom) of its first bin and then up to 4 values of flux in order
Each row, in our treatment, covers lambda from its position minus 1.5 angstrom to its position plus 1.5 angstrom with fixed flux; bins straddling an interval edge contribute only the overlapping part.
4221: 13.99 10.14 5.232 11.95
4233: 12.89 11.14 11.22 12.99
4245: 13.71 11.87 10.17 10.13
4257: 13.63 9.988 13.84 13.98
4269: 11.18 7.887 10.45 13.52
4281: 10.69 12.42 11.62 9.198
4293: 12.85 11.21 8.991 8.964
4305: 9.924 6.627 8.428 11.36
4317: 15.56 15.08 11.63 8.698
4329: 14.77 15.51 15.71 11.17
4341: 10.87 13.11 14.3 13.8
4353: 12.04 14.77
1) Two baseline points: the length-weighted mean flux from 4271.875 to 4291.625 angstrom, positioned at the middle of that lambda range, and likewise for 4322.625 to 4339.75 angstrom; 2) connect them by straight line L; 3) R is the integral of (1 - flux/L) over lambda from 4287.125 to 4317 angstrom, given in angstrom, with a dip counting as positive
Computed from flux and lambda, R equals 4.3 angstrom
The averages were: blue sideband 11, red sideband 13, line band 10.1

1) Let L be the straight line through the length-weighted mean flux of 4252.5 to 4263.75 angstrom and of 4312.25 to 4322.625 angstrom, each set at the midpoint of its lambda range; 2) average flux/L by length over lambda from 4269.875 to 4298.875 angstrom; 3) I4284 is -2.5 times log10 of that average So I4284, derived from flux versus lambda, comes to 0.15 mag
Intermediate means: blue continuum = 11.8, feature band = 11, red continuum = 13.6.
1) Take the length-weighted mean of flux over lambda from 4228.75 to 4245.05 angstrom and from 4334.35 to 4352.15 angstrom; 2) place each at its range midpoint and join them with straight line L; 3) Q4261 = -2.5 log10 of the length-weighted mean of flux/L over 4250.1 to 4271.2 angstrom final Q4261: 0.055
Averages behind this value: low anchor 12.2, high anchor 13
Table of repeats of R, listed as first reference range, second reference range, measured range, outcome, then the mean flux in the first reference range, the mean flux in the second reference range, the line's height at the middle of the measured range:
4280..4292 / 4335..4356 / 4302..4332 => 1.6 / 11.1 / 12.9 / 12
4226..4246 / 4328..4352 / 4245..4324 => 7.3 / 11.4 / 13.6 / 12.4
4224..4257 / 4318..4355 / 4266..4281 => 1.0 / 11.2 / 13.1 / 11.9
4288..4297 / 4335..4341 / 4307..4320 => 0.5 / 11.1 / 12.2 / 11.6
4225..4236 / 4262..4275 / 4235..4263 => -2.5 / 10.2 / 11.5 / 10.8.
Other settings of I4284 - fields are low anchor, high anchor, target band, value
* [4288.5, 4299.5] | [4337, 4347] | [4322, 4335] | -0.11 mag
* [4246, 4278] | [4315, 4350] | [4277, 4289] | 0.01 mag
